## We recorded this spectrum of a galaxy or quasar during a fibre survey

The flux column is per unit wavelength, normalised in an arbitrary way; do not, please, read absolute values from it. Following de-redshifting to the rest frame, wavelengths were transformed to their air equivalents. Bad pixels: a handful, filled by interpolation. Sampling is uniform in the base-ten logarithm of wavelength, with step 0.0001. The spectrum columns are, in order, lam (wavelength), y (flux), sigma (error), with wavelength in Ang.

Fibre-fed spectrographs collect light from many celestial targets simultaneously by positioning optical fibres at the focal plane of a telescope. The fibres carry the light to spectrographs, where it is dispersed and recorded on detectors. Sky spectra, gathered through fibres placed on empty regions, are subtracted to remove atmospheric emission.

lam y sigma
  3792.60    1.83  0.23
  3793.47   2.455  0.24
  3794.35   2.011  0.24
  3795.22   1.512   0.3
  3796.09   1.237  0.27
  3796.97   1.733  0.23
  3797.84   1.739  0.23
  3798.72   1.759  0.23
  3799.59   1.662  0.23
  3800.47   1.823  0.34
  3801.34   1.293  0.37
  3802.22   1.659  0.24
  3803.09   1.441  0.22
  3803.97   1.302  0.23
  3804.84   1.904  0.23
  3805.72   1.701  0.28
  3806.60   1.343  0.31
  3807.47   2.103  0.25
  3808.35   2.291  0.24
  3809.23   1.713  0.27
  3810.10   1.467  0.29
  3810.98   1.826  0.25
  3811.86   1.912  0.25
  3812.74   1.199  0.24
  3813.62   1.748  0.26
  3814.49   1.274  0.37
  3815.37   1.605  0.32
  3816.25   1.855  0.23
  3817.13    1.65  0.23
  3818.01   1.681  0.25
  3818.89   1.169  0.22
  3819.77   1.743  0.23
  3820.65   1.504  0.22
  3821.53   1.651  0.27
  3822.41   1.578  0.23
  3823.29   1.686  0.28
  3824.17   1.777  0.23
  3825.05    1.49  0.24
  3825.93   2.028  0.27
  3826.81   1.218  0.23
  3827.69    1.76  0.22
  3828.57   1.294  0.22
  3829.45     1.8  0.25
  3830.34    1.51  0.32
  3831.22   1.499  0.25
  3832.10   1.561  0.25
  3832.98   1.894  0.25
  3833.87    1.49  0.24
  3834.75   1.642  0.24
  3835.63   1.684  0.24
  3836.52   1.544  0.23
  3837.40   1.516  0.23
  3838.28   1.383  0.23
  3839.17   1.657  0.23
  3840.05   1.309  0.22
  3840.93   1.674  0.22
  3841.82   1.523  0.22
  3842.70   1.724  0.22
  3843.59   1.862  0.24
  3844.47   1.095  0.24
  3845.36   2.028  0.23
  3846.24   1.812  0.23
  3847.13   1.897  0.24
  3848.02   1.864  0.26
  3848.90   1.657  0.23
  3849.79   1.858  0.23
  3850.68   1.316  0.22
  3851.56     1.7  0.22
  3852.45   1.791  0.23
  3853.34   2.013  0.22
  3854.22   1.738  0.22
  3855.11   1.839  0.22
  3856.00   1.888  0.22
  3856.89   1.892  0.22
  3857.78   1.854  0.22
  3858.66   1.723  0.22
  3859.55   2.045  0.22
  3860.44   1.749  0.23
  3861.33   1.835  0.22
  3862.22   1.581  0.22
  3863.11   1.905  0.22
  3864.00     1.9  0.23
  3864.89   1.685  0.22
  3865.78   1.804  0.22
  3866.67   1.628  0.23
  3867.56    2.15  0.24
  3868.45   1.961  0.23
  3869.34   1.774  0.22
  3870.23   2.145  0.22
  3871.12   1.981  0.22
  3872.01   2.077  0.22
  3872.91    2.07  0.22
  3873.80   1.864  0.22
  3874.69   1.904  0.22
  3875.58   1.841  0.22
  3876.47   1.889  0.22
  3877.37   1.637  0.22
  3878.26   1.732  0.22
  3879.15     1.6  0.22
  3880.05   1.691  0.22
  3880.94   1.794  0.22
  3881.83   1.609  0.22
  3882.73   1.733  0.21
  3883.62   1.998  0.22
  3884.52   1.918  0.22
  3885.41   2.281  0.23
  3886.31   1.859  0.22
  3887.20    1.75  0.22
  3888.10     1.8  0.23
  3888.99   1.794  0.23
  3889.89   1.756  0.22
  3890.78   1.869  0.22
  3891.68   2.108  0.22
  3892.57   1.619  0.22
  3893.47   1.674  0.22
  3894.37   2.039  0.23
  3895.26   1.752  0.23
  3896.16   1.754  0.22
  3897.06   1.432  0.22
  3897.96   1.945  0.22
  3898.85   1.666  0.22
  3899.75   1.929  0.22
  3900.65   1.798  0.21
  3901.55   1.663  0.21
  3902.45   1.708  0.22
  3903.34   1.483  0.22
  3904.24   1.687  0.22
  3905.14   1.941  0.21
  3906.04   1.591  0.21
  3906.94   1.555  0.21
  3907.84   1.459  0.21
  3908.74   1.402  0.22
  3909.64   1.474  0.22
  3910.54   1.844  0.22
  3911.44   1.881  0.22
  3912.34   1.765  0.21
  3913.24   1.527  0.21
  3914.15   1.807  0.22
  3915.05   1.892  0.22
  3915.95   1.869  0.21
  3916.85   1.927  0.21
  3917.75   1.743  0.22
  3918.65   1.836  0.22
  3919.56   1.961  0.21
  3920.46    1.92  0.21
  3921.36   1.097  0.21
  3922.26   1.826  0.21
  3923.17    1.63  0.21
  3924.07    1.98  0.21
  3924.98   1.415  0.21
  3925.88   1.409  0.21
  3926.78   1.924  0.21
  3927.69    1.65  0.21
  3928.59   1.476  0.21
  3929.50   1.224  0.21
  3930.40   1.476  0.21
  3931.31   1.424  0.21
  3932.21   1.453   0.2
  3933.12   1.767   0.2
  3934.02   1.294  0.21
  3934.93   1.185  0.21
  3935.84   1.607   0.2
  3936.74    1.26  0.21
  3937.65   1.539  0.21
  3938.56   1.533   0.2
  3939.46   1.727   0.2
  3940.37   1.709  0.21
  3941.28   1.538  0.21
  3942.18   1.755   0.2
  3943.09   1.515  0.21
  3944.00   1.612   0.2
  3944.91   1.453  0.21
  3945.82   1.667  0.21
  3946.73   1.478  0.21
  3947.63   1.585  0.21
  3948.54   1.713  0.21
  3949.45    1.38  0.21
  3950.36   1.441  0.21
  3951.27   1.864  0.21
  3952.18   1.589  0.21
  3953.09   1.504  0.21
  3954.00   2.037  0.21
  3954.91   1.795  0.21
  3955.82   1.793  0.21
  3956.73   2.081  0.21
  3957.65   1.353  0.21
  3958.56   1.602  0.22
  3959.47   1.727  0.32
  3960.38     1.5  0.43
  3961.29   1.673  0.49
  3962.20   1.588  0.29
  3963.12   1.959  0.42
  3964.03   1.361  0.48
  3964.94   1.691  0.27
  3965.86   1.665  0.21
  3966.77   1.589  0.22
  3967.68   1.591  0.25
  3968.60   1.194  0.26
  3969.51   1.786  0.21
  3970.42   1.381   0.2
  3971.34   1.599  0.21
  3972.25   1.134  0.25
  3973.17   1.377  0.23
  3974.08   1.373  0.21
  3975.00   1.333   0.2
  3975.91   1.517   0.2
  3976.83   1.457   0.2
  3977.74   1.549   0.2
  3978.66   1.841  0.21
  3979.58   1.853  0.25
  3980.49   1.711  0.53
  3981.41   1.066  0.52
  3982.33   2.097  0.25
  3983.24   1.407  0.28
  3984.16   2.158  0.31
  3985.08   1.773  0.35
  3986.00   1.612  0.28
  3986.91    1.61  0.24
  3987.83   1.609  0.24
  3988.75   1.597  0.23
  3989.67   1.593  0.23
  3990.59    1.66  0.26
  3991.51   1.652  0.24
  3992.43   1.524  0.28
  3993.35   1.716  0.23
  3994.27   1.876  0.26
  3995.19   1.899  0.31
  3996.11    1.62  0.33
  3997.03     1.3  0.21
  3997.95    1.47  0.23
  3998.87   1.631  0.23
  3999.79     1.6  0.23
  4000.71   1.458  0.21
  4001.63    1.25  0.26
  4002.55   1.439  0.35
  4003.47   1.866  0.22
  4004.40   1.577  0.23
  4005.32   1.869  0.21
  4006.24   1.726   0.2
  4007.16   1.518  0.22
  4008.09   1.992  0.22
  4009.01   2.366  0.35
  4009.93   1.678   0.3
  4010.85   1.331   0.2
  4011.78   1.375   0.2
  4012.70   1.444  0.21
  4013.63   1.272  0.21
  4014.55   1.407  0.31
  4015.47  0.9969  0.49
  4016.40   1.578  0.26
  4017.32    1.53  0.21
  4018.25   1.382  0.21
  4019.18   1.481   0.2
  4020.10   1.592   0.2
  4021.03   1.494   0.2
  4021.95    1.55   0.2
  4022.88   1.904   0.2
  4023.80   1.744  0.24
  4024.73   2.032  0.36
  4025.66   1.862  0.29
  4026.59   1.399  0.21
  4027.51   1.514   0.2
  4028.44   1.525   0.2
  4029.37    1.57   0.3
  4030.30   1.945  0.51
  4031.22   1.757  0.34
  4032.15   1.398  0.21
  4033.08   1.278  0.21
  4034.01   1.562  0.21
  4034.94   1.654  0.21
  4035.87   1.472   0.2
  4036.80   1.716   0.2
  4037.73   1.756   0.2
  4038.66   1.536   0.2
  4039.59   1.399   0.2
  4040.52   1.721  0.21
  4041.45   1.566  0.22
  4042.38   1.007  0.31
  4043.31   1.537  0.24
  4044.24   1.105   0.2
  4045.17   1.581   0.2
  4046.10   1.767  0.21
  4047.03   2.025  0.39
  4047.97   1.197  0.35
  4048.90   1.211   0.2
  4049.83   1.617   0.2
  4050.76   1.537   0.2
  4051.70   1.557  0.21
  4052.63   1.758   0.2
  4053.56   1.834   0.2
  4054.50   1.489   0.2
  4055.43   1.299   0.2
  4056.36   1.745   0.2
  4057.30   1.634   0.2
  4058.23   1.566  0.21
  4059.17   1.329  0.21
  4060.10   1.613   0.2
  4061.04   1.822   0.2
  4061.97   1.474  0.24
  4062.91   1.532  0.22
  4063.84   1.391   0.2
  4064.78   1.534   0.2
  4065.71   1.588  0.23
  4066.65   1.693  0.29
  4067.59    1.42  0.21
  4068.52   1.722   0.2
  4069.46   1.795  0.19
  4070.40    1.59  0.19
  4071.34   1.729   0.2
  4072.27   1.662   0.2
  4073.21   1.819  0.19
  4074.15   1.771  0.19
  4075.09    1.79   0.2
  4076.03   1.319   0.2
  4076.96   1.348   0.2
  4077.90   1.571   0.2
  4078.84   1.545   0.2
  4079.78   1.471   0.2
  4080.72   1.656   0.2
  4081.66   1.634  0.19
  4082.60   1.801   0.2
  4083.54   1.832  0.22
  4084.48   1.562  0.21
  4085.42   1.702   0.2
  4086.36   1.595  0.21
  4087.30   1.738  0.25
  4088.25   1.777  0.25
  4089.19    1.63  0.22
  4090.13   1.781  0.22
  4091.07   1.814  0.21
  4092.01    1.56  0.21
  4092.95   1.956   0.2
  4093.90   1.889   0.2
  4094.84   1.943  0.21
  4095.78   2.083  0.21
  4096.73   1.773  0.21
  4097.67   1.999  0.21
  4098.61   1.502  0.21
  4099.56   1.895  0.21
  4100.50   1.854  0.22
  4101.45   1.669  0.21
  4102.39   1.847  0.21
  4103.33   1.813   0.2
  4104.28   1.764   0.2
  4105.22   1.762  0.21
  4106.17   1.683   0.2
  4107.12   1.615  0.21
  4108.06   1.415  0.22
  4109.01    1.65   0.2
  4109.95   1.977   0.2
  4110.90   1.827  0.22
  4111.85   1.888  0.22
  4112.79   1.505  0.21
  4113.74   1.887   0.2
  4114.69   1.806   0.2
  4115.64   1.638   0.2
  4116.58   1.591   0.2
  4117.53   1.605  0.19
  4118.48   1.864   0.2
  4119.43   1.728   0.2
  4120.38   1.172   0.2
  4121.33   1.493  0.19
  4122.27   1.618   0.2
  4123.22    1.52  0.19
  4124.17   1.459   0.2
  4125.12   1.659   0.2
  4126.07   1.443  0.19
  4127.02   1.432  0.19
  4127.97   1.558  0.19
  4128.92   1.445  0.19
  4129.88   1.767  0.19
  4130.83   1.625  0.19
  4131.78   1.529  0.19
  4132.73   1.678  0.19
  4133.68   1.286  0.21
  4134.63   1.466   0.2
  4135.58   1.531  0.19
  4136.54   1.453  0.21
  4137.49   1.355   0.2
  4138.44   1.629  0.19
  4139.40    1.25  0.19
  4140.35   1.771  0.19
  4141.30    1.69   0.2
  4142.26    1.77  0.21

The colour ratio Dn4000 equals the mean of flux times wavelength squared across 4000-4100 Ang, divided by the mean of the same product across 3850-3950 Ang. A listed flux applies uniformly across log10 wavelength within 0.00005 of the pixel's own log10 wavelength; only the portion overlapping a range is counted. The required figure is 1.01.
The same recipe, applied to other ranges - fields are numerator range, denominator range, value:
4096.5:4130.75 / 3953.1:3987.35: 1.11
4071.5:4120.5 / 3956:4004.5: 1.14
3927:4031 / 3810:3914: 0.98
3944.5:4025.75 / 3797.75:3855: 1.06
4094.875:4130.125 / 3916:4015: 1.13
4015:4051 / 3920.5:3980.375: 1.03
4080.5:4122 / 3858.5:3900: 1.05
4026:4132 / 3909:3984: 1.08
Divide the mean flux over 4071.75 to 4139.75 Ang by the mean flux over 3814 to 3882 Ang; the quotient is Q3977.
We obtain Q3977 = 1.0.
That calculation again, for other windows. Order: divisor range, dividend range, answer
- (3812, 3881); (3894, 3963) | 0.96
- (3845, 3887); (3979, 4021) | 0.87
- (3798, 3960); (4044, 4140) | 0.96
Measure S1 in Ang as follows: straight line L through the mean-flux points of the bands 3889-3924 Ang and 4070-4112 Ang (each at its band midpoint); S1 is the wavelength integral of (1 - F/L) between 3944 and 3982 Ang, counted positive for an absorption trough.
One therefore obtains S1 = 3.24 Ang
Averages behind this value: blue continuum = 1.74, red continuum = 1.72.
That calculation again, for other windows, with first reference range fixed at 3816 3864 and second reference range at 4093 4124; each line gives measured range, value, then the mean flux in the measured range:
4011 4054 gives 4.22 Ang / 1.54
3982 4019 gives 2.13 Ang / 1.61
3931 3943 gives 1.21 Ang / 1.52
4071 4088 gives 0.78 Ang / 1.64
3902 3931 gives 0.41 Ang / 1.67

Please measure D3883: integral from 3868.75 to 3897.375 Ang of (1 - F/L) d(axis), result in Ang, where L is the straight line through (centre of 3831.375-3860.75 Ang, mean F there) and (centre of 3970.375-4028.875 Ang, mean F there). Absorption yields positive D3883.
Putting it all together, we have -2.8 Ang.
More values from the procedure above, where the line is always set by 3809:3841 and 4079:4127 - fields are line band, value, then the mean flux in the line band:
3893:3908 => -0.9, 1.71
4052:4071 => 1.1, 1.59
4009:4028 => 1.4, 1.55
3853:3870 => -2.5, 1.84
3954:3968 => -0.3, 1.68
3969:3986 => 0.8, 1.58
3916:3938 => 0.6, 1.59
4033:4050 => 1.7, 1.51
